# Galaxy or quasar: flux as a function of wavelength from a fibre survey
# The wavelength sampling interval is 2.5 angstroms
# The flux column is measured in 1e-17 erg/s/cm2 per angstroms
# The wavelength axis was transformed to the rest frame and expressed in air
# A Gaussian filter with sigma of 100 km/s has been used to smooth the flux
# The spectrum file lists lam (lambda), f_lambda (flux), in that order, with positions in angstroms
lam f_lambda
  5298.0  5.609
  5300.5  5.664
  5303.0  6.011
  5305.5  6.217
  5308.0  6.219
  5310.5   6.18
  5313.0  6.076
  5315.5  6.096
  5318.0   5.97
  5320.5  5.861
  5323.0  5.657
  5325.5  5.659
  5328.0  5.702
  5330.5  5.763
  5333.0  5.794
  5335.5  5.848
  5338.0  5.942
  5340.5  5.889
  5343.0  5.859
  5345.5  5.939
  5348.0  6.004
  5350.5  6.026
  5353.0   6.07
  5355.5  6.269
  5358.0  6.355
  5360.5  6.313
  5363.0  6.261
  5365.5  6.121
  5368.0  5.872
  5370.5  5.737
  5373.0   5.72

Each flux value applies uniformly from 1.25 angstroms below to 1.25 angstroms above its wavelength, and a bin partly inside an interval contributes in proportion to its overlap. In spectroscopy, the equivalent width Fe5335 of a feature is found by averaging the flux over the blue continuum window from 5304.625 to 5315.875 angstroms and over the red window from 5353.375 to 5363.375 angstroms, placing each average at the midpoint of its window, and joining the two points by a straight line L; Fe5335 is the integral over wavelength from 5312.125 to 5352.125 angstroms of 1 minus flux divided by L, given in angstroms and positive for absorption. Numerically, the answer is 2.2 angstroms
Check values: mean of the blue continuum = 6.16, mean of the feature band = 5.88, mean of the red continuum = 6.28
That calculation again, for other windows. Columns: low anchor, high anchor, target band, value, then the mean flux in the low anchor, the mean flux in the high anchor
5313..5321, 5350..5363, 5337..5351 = 0.5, 6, 6.22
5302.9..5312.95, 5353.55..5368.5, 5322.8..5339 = 1.1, 6.16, 6.21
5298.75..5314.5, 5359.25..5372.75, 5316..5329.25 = 0.6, 6.05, 6.04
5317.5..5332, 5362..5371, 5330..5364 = -0.8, 5.76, 6.01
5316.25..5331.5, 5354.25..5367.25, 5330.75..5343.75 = 0.2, 5.78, 6.25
